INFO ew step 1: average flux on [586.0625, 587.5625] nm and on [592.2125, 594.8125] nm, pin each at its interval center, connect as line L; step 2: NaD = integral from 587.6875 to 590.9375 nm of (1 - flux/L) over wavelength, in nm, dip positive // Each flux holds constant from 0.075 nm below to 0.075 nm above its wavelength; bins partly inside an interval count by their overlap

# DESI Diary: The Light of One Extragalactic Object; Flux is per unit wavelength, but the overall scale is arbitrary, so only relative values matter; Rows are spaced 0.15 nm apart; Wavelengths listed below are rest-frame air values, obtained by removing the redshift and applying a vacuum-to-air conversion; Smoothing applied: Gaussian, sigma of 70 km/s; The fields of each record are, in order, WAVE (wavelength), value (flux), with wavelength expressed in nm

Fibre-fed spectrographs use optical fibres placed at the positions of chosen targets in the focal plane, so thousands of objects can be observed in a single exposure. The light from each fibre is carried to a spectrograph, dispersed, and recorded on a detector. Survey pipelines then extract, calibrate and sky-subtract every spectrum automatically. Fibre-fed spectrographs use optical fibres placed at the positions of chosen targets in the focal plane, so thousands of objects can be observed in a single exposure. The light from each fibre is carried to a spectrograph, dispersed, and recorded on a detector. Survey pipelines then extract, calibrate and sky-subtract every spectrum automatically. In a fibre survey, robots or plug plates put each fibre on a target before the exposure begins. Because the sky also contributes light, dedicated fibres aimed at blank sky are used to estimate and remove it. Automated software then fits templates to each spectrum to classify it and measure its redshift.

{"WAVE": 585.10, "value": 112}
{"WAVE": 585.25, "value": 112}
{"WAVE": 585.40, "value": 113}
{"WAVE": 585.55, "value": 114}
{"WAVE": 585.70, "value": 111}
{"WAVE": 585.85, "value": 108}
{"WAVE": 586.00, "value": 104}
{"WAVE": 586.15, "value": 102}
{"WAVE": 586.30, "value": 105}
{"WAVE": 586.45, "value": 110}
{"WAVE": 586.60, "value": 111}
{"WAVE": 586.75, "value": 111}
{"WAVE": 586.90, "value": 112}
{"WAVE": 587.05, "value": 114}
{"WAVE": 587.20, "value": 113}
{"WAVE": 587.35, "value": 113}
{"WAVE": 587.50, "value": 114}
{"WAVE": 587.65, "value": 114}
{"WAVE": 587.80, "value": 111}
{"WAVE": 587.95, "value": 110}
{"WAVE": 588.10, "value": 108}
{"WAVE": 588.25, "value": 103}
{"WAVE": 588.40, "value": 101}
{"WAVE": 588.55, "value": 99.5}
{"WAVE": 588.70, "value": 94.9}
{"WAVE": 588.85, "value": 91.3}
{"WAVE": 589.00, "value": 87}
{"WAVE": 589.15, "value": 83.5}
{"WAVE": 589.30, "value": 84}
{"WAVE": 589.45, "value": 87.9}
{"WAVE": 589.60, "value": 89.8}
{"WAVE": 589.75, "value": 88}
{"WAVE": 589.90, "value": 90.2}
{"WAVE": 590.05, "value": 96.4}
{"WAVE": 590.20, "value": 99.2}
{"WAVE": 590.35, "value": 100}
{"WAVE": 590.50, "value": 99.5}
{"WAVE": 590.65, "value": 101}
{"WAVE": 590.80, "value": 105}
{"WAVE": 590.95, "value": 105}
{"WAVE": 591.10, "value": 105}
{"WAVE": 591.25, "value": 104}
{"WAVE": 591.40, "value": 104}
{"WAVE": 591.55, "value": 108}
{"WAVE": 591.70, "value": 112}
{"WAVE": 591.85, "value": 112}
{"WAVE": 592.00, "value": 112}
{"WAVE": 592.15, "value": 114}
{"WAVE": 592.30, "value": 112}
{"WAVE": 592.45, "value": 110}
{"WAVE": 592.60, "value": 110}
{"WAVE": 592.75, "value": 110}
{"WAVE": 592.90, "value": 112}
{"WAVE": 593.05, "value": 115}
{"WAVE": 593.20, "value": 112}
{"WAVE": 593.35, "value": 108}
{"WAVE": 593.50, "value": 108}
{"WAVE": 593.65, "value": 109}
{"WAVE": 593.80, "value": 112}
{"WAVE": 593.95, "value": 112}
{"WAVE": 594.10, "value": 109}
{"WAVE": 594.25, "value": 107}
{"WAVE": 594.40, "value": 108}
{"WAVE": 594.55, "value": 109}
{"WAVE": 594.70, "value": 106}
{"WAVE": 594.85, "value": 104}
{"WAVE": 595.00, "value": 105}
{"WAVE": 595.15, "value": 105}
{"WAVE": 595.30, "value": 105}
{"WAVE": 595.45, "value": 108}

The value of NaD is 0.39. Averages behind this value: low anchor 110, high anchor 110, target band 97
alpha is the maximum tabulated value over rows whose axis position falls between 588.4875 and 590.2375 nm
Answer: 99.5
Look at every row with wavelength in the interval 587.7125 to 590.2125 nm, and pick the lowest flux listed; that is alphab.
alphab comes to 83.5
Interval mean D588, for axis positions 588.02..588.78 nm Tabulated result 101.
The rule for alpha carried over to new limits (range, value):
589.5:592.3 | 114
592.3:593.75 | 115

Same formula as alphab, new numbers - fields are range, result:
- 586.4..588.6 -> 99.5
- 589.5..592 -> 88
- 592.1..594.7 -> 106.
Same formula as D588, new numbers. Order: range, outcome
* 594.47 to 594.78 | 107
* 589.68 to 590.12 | 91.5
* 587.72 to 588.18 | 110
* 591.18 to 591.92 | 108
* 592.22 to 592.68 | 111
